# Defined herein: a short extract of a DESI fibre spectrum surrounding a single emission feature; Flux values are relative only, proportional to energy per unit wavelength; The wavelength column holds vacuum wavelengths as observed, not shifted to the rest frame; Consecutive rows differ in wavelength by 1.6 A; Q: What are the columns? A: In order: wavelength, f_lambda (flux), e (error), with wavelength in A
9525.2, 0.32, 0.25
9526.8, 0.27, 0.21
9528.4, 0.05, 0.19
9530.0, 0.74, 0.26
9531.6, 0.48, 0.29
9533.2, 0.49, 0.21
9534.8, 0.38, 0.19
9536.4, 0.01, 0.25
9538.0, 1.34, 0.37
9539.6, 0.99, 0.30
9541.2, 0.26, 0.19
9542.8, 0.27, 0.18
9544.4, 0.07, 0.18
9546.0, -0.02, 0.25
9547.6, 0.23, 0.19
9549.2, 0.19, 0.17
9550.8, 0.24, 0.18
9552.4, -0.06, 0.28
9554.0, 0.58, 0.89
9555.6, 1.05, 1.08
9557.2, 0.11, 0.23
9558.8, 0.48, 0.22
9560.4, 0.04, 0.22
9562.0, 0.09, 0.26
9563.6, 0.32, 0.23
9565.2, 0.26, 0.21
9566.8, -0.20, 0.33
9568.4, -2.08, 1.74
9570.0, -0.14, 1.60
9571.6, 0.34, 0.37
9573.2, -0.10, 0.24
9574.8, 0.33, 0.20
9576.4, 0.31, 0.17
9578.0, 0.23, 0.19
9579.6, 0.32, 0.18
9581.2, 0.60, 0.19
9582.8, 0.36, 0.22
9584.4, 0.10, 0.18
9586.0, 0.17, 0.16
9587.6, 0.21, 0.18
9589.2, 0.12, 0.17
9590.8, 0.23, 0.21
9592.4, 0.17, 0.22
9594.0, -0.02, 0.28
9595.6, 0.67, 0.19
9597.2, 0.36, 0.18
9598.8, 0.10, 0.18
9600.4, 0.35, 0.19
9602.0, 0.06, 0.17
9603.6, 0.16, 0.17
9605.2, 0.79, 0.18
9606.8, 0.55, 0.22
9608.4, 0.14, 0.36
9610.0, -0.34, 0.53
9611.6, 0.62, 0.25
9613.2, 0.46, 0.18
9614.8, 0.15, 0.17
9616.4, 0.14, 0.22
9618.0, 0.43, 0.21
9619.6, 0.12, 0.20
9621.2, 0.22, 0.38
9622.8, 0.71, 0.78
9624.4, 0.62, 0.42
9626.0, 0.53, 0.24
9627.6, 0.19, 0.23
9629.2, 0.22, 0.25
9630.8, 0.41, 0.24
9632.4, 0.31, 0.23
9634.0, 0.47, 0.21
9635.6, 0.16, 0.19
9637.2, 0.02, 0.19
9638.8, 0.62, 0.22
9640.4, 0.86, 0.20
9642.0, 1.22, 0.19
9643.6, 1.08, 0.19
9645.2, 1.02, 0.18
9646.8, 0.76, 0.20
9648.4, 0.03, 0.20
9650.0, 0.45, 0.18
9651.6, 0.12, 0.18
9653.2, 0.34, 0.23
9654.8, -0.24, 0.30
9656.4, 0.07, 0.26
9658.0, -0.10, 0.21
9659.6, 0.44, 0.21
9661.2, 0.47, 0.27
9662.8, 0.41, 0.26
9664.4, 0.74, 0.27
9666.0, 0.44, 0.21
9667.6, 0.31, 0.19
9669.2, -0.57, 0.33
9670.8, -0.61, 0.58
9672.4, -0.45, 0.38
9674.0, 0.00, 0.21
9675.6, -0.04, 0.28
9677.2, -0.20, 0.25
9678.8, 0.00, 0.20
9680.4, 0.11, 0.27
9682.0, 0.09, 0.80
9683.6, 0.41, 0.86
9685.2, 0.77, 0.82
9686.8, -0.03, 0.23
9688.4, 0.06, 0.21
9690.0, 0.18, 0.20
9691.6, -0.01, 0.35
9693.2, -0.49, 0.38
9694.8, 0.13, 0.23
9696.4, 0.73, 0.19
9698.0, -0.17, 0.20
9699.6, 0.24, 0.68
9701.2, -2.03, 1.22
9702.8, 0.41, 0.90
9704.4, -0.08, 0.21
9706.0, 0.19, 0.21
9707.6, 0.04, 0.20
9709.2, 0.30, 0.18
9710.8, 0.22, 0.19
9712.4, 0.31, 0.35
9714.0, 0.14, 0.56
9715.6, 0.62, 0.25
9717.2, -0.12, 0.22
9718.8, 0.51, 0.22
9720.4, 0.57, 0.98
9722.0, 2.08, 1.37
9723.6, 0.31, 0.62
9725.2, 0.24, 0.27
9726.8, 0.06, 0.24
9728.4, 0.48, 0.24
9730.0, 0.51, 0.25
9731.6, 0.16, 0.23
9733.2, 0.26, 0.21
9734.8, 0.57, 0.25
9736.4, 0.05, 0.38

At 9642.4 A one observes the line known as H-beta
